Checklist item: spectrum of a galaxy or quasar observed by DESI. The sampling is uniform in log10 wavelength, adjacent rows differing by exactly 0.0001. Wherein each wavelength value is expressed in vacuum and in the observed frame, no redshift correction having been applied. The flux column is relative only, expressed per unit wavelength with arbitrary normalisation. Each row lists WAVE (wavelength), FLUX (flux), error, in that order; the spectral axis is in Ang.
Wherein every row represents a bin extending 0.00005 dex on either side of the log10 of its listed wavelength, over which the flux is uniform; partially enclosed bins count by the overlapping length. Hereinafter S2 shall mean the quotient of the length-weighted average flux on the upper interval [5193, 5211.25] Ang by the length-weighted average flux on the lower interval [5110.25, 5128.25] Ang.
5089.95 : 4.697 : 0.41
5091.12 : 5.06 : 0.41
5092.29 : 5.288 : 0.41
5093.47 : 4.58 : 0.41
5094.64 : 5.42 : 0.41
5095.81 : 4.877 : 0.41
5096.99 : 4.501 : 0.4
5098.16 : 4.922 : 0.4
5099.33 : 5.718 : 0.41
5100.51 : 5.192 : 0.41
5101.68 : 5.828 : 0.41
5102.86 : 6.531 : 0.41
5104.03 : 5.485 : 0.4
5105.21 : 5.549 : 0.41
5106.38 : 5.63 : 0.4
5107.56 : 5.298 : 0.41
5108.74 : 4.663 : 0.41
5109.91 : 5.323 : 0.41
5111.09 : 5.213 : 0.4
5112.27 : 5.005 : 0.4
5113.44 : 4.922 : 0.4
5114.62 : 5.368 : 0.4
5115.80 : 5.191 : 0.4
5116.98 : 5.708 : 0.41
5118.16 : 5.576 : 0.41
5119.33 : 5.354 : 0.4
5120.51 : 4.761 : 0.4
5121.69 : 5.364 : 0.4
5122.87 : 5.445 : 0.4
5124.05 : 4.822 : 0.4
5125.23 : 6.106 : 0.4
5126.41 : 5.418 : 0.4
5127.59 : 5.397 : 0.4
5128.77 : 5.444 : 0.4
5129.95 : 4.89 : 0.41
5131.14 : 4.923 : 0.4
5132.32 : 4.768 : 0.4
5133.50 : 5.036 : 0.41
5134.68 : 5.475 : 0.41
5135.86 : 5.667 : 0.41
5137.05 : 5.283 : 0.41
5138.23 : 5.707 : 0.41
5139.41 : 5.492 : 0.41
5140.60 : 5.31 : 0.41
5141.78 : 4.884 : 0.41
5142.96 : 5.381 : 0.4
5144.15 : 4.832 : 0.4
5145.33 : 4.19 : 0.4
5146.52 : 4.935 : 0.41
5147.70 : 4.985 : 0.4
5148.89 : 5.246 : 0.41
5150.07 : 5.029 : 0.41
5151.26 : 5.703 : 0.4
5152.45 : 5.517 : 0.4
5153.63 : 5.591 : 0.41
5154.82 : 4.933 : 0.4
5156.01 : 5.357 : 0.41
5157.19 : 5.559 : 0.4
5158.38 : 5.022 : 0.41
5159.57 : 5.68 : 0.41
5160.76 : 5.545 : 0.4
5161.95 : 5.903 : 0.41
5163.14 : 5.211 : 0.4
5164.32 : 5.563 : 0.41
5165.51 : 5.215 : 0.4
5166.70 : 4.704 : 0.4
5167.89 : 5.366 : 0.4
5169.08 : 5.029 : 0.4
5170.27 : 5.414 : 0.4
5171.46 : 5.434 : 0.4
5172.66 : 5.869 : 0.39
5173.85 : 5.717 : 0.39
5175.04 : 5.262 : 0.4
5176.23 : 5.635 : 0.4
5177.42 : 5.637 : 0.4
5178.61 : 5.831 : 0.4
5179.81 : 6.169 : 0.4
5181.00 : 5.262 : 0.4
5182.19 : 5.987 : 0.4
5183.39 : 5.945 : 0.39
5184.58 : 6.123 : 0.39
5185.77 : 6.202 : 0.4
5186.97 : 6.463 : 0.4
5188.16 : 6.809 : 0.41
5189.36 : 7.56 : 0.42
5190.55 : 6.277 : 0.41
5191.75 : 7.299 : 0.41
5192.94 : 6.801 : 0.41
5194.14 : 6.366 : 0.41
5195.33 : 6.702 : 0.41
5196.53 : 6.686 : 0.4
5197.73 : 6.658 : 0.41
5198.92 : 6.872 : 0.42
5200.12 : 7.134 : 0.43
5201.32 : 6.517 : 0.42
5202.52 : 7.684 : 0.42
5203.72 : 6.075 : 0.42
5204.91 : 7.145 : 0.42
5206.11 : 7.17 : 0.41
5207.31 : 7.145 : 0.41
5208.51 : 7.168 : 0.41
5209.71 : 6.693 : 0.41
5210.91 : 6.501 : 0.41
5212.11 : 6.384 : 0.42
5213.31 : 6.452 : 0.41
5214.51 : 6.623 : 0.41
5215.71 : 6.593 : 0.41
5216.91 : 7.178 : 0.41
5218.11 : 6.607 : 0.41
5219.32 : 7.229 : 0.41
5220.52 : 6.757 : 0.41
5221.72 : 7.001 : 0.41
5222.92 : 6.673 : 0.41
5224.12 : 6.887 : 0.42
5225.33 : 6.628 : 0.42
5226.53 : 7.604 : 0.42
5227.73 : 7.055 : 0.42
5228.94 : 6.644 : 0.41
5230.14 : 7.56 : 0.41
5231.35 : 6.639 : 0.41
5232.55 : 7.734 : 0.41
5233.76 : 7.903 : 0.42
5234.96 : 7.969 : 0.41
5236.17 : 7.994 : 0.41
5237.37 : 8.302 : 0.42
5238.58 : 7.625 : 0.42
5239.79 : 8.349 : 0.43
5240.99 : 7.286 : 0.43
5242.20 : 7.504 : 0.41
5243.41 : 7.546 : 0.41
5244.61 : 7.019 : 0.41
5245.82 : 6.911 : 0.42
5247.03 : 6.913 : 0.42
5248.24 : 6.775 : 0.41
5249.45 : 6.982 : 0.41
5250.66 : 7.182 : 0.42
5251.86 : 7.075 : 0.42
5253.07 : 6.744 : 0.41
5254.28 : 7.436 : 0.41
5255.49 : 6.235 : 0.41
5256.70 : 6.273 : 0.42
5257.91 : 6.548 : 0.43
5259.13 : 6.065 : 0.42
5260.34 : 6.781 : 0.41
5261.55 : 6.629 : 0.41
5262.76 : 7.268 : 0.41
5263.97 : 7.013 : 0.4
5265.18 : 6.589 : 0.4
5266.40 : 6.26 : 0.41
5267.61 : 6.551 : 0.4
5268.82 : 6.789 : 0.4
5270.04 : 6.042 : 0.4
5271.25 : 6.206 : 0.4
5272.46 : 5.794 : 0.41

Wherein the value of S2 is 1.3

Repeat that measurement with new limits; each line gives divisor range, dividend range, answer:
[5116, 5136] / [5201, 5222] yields 1.29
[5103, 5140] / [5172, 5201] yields 1.19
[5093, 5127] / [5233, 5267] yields 1.34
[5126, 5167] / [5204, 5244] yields 1.36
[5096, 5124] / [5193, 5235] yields 1.30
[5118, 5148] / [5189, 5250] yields 1.35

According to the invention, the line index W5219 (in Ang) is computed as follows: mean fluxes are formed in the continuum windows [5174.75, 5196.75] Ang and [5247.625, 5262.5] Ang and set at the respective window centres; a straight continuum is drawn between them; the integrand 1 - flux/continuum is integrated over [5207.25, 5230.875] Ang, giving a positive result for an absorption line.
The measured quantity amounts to -1.3 Ang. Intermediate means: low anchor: 6.27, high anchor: 6.74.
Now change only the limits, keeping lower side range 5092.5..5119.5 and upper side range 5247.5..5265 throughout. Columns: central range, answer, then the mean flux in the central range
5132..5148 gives 1.4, 5.15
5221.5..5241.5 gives -2.7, 7.41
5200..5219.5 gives -1.6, 6.82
